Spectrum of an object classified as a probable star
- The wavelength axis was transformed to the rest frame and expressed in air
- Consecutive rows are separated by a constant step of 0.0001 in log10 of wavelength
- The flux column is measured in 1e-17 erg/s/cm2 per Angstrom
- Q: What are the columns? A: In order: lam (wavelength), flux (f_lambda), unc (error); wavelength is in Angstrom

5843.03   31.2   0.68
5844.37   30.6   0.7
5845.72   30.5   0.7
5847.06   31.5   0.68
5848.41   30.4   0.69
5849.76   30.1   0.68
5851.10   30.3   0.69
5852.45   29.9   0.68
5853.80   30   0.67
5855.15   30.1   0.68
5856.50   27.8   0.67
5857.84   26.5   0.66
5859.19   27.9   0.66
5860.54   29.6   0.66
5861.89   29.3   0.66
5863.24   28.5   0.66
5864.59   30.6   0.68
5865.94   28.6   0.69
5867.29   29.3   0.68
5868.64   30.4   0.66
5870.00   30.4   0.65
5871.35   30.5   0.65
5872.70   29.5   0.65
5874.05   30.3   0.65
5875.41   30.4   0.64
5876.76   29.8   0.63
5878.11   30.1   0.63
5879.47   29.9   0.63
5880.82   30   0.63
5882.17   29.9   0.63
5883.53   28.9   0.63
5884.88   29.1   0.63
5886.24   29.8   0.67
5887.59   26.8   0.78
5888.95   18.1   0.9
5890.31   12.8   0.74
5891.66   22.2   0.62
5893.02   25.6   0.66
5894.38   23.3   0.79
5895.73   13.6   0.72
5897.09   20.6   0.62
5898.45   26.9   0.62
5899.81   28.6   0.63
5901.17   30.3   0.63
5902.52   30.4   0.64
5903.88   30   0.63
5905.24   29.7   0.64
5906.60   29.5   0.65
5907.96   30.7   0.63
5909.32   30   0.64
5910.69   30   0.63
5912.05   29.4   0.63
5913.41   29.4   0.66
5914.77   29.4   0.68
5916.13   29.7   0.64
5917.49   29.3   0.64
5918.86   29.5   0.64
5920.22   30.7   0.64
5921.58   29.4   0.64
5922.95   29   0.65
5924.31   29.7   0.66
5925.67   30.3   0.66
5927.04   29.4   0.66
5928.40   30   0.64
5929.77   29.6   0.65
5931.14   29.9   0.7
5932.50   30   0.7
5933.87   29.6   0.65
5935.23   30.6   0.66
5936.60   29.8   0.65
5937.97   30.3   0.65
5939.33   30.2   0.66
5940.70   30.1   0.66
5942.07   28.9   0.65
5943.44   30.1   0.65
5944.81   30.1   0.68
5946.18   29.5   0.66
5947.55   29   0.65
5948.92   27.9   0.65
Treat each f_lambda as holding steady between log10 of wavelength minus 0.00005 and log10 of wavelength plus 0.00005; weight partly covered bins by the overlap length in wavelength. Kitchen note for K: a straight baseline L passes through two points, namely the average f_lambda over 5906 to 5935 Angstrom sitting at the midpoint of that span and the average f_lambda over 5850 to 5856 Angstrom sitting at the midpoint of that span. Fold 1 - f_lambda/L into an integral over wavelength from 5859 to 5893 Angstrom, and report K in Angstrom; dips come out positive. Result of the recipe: 2.1 Angstrom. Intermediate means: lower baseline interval 30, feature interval 28.1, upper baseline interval 29.8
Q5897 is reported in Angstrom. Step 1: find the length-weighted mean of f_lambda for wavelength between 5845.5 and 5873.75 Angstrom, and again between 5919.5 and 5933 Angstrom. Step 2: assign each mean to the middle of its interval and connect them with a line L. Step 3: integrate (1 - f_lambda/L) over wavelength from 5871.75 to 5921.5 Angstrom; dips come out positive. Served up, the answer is 3.5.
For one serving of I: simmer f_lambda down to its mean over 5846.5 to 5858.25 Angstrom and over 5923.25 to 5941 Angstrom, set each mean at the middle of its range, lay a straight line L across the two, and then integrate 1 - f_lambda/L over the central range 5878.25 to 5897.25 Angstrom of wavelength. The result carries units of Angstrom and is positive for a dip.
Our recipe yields 3.32 Angstrom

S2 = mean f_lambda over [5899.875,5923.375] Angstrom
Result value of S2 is 29.8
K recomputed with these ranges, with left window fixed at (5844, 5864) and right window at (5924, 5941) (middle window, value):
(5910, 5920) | 0.1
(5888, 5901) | 3.5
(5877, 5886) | 0.0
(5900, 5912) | -0.1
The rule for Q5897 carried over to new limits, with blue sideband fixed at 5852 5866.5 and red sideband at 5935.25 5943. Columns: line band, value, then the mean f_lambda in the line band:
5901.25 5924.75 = -0.1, 29.8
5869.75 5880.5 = -0.3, 30.1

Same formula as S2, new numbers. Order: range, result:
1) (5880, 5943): 28.1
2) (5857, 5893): 28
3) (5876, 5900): 25.3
